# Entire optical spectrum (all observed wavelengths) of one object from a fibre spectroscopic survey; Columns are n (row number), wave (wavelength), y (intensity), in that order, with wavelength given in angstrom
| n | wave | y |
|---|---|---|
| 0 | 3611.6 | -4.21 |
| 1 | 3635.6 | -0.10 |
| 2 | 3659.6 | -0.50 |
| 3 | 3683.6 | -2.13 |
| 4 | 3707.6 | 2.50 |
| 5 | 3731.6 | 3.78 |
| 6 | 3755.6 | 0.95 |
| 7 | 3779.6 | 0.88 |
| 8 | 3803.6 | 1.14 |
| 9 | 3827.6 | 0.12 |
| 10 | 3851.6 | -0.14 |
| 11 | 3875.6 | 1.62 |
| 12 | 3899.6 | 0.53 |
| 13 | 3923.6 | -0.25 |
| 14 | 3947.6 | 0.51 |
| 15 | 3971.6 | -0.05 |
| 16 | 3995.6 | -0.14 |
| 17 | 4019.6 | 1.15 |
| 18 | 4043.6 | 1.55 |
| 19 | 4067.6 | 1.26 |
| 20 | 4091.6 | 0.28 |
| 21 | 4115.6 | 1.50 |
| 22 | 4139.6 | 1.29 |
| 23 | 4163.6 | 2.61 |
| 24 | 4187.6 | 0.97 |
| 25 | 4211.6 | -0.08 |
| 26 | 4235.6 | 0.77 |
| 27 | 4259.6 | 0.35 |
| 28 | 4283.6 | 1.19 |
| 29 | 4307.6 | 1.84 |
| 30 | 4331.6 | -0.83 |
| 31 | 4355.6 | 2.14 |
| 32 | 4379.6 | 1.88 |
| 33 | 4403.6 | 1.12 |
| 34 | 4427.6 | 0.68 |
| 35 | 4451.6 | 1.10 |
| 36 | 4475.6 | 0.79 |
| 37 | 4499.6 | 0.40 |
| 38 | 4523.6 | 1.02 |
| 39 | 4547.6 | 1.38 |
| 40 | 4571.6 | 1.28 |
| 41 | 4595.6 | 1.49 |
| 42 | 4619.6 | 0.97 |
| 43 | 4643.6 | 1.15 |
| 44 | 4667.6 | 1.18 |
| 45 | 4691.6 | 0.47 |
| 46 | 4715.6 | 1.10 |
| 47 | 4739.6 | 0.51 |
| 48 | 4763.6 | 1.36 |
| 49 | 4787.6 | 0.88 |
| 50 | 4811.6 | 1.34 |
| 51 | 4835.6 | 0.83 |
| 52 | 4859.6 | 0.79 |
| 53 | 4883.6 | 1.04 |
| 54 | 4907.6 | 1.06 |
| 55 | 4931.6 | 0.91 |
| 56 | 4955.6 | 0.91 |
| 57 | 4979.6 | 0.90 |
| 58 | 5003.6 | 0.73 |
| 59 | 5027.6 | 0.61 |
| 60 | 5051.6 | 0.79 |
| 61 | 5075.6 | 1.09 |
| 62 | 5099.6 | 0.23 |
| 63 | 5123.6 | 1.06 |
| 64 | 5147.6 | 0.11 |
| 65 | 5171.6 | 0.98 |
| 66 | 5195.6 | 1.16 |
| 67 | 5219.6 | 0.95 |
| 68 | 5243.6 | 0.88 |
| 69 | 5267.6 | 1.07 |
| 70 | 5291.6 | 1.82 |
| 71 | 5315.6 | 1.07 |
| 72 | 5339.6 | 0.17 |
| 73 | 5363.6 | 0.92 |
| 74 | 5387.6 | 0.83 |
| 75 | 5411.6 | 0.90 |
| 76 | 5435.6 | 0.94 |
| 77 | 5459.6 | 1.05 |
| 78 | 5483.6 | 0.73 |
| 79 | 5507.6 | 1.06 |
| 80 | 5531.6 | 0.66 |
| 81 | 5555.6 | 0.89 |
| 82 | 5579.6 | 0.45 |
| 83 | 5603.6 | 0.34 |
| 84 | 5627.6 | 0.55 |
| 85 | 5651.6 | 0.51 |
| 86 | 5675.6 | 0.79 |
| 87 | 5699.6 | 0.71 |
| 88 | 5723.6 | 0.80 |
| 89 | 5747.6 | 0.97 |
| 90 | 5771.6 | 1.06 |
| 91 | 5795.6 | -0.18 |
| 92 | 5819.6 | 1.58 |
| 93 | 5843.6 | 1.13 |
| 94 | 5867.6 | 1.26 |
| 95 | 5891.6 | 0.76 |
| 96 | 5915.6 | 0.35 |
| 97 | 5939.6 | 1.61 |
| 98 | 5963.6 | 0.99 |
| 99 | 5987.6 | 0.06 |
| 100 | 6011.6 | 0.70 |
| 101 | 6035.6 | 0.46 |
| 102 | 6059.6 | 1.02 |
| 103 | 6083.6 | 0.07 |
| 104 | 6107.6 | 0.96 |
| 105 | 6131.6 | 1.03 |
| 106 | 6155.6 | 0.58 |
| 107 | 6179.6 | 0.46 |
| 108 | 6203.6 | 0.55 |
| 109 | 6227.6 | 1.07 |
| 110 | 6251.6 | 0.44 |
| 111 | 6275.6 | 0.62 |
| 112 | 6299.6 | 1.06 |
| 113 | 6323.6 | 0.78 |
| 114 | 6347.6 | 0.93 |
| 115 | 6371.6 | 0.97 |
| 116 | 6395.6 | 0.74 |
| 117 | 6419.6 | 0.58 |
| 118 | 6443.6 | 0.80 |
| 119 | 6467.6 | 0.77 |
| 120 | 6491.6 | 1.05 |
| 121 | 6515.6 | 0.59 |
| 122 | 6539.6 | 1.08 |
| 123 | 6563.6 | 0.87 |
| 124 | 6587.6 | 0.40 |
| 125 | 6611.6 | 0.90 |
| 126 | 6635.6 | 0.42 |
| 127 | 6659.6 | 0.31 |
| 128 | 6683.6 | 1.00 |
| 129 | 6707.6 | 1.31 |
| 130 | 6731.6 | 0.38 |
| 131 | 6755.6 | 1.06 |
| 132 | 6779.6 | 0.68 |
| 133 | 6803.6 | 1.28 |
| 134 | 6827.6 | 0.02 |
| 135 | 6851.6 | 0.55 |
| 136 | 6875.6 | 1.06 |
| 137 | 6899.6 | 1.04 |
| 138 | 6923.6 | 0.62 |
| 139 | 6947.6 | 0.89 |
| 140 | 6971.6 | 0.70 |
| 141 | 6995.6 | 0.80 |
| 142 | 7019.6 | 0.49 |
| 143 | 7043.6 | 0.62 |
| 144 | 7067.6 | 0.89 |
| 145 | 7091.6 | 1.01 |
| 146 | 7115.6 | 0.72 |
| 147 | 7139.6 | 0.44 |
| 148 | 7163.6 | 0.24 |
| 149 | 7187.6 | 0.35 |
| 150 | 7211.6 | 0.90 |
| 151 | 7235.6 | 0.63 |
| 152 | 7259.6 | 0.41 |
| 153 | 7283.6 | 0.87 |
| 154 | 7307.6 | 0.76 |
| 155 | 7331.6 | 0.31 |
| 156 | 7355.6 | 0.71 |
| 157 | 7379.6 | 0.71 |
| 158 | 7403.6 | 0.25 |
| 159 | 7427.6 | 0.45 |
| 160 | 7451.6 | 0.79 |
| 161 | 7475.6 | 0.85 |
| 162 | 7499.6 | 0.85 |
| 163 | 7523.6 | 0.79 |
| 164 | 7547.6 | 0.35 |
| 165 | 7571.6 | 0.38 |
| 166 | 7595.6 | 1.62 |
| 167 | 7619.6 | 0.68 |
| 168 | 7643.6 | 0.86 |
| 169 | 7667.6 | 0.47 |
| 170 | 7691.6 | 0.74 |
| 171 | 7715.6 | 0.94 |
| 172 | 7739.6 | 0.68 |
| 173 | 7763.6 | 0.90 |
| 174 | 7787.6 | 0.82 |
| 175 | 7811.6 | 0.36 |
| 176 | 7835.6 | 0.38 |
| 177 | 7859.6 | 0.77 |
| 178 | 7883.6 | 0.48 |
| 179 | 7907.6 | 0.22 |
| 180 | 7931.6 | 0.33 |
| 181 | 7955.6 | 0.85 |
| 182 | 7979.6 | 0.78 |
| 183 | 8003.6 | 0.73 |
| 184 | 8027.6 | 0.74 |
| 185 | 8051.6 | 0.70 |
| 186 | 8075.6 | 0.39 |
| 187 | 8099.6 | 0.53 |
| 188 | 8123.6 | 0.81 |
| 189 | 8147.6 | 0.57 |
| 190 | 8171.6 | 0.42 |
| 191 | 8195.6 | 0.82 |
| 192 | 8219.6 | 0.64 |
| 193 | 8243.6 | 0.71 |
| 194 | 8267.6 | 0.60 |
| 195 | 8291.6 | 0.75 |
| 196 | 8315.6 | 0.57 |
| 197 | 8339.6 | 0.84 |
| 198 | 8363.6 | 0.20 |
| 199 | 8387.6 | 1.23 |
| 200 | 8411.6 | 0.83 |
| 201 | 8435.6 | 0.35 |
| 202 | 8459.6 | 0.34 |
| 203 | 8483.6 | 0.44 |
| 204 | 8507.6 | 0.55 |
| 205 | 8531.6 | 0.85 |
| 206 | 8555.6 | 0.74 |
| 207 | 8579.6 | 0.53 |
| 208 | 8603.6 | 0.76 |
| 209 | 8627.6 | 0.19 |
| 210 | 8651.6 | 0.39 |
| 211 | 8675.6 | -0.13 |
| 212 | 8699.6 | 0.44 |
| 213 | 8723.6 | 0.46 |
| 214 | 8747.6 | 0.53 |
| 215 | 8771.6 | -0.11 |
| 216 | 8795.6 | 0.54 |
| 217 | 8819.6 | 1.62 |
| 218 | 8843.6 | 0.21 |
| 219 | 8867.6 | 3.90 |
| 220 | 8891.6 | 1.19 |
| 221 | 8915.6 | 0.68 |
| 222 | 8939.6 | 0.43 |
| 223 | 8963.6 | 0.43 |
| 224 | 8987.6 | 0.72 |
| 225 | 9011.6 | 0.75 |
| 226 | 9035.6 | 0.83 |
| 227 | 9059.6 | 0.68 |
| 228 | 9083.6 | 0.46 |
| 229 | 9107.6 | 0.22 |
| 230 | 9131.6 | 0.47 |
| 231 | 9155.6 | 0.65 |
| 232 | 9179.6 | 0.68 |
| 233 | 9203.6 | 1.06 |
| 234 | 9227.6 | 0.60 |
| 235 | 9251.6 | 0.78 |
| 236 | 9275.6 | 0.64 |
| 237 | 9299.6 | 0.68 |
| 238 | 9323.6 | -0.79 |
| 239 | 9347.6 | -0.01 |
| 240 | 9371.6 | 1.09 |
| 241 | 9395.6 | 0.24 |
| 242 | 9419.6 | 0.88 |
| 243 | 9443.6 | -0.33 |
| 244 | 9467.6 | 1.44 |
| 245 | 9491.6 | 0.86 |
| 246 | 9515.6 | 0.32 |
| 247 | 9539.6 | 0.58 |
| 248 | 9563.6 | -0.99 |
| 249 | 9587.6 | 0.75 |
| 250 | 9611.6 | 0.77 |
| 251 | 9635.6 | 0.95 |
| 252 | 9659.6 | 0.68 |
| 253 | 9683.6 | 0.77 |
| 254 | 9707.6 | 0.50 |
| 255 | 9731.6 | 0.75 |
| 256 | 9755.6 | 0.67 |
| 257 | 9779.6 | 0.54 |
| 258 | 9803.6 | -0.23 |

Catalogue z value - 1.379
